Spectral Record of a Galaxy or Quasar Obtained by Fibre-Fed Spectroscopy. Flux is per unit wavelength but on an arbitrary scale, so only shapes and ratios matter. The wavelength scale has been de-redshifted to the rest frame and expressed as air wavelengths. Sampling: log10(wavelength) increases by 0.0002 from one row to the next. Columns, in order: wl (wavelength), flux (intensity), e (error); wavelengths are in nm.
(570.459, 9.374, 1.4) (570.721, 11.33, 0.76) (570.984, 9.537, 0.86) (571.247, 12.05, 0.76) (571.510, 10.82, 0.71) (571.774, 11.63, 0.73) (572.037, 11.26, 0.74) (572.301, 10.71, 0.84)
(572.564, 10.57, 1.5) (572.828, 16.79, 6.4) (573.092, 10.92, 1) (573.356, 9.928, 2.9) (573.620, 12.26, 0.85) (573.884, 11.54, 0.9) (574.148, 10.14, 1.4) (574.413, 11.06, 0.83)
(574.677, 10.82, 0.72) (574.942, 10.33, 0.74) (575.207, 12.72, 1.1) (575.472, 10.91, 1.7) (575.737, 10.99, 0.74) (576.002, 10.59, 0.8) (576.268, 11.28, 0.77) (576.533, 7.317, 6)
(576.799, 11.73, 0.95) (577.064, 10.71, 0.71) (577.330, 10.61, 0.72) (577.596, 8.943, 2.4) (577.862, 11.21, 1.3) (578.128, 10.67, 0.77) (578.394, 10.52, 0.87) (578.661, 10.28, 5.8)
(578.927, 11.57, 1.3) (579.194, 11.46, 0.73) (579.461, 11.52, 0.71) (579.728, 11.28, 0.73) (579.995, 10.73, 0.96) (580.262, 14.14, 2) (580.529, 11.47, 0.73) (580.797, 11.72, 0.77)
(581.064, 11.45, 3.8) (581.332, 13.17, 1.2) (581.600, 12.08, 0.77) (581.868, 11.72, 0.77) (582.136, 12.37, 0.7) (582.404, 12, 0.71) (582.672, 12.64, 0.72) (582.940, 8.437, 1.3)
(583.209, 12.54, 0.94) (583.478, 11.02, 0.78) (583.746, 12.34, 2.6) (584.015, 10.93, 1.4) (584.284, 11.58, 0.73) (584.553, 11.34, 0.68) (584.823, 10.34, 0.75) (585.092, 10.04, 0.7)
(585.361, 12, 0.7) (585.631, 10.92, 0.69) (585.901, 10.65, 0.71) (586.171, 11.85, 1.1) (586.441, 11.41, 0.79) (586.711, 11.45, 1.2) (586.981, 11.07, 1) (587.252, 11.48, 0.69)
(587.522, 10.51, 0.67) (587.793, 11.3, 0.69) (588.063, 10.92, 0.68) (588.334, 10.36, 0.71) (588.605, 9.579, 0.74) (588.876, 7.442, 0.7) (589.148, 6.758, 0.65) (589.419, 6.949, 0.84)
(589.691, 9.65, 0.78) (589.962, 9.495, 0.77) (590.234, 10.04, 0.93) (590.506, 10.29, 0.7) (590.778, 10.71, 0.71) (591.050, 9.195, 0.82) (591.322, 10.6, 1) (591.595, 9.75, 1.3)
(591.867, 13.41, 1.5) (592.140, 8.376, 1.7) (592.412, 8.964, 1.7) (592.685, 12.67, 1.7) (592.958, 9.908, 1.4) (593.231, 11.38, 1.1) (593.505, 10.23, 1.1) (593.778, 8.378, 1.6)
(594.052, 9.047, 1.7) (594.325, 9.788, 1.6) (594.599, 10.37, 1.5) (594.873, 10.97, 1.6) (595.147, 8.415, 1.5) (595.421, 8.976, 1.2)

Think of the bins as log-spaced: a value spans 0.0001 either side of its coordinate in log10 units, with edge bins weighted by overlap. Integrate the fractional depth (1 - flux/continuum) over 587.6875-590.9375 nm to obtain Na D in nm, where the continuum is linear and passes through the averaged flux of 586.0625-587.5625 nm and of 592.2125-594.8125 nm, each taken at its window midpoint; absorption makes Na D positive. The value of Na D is 0.43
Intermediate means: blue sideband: 11.3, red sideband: 10.1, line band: 9.44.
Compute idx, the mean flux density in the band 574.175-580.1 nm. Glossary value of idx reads 10.8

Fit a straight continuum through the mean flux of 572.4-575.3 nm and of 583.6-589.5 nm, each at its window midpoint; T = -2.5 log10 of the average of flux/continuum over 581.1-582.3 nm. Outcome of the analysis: -0.12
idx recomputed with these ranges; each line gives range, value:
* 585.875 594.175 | 10.1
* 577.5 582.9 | 11.5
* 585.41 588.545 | 11.1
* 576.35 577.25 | 10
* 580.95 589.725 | 10.9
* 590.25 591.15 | 10.1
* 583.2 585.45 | 11.3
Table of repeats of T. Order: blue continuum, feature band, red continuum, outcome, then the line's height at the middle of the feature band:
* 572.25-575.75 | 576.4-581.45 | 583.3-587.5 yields 0.026 mag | 11.3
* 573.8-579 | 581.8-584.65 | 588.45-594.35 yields -0.132 mag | 10.2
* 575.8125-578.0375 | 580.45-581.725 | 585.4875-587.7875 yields -0.125 mag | 10.7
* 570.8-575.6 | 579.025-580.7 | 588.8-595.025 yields -0.094 mag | 10.8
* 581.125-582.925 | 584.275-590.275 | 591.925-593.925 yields 0.086 mag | 11.1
